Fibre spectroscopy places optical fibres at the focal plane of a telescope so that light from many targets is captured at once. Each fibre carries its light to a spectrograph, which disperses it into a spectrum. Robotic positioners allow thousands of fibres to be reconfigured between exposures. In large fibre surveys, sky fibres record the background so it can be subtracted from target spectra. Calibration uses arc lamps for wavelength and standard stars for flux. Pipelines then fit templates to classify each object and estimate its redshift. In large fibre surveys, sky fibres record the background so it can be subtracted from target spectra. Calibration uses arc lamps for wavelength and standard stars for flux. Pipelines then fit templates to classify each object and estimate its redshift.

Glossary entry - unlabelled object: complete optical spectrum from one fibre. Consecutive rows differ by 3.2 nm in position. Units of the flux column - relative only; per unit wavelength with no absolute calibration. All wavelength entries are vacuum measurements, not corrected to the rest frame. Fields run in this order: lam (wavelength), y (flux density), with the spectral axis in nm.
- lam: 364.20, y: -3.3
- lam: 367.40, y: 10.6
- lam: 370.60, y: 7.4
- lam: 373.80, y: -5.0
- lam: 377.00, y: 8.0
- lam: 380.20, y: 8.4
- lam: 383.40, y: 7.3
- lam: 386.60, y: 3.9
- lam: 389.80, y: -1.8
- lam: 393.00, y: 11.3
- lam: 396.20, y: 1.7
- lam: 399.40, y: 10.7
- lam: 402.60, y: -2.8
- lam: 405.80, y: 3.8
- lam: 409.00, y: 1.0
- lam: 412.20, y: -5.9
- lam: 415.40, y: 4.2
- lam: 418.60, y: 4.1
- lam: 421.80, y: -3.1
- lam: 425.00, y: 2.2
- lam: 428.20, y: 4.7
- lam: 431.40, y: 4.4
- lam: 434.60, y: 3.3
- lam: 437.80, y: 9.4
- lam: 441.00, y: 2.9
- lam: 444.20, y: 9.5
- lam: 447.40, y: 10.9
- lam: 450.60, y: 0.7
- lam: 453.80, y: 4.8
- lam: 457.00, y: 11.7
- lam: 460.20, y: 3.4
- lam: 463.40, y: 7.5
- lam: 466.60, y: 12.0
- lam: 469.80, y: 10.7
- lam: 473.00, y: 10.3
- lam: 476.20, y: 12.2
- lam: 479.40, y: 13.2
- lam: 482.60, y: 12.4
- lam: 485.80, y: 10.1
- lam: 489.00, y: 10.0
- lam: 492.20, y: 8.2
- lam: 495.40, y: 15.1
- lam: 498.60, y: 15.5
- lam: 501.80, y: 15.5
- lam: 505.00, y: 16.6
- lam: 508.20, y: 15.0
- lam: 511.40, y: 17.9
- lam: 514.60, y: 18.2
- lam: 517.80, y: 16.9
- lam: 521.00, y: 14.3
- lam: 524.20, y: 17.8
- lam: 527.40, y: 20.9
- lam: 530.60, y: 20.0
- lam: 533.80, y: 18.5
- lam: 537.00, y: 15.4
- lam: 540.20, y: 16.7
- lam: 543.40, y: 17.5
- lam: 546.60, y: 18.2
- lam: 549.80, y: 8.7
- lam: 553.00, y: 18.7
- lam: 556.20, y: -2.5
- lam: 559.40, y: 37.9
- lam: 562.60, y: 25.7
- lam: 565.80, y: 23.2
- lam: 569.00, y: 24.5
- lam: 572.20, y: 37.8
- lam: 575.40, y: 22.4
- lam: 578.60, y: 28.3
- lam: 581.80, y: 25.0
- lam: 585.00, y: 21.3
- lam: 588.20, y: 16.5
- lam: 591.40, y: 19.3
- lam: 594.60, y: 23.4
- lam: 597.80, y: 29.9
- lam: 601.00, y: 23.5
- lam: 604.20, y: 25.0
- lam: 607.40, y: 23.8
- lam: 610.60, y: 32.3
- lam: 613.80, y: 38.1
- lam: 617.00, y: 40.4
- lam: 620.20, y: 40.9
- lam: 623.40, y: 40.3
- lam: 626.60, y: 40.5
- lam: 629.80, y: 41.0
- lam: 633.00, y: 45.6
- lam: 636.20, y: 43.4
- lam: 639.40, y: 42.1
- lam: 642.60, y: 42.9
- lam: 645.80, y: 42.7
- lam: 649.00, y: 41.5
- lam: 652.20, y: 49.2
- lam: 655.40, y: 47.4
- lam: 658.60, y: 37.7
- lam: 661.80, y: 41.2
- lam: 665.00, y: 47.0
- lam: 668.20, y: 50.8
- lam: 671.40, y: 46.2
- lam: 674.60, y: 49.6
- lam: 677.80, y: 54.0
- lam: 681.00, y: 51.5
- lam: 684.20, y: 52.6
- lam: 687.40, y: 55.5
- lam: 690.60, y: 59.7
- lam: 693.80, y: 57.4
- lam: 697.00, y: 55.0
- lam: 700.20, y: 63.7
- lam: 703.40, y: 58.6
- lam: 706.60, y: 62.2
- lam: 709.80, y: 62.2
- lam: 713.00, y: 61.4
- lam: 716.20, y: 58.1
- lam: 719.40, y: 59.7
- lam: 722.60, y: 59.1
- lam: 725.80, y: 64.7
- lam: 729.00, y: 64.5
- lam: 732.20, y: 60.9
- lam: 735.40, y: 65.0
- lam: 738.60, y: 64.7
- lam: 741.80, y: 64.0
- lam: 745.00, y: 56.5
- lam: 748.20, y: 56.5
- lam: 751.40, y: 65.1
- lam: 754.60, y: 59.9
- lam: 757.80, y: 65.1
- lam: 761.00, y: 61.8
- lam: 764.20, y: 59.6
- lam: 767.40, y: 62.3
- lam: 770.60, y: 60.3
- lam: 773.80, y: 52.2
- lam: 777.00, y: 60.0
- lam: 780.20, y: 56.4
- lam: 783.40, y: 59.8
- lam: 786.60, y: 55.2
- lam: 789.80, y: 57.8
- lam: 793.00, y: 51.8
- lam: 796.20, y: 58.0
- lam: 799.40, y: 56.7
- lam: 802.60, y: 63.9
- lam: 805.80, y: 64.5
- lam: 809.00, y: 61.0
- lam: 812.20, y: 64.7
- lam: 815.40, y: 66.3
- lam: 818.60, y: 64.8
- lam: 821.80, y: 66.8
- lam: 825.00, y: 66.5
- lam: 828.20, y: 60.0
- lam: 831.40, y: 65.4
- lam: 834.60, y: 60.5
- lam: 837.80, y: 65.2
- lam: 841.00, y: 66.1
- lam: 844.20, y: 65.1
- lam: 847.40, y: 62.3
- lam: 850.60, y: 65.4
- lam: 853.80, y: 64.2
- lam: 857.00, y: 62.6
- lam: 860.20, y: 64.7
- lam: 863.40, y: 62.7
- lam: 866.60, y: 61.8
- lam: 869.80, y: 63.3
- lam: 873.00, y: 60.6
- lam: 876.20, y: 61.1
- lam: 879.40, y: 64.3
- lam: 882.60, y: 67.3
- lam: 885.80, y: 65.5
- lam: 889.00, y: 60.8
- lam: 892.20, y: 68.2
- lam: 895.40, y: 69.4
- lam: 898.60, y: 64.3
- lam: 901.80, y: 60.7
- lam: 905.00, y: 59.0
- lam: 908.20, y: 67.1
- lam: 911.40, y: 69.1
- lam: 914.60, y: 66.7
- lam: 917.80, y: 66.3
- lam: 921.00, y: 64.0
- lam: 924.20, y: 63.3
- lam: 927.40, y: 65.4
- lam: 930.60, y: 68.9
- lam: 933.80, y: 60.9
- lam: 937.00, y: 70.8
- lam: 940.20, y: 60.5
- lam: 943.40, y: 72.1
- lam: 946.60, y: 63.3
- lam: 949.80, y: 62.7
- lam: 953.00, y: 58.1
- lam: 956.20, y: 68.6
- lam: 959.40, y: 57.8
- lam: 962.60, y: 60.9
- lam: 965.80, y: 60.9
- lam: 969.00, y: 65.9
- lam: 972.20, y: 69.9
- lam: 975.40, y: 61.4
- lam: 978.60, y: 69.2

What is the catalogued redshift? 0.533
